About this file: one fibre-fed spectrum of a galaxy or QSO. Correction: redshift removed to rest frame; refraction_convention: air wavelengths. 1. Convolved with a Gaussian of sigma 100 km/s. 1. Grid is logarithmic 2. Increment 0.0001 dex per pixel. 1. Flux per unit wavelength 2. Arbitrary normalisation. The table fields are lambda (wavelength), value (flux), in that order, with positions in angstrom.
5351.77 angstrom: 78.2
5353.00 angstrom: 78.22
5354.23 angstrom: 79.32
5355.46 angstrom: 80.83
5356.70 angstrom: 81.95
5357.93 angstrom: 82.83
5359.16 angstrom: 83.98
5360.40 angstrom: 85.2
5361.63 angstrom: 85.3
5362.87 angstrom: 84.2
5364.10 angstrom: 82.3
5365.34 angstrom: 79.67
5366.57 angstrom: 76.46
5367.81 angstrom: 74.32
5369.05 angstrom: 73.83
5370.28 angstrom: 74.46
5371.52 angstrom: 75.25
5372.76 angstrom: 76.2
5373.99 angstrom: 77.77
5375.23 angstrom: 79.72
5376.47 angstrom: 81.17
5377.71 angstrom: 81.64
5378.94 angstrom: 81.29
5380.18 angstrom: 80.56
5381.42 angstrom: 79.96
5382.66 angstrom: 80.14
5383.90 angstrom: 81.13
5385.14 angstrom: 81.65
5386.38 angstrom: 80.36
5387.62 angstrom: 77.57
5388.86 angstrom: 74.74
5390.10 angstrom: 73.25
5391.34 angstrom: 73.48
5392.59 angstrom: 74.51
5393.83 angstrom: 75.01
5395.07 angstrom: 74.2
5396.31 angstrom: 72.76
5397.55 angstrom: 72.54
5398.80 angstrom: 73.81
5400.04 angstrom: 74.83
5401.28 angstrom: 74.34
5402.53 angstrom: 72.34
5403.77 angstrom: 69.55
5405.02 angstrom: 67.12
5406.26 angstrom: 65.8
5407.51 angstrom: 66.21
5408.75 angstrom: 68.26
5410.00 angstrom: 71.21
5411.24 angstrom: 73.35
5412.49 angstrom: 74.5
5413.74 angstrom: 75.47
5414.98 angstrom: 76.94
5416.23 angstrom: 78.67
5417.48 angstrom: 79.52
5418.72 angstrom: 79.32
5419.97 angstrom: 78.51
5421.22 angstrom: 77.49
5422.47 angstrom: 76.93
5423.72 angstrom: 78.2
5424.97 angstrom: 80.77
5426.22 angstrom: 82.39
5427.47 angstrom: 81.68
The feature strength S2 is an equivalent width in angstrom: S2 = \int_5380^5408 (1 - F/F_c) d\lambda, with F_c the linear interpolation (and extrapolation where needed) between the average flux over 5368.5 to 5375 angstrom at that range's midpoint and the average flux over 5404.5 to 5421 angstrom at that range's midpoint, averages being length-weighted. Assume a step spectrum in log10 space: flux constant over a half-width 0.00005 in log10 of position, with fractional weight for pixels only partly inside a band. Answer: 0.0 angstrom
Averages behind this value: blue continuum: 75.8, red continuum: 73.6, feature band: 74.5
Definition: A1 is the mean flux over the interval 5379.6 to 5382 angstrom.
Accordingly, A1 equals 80.2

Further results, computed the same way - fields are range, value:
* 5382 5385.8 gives 80.9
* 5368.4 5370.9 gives 74.2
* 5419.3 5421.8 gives 77.9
